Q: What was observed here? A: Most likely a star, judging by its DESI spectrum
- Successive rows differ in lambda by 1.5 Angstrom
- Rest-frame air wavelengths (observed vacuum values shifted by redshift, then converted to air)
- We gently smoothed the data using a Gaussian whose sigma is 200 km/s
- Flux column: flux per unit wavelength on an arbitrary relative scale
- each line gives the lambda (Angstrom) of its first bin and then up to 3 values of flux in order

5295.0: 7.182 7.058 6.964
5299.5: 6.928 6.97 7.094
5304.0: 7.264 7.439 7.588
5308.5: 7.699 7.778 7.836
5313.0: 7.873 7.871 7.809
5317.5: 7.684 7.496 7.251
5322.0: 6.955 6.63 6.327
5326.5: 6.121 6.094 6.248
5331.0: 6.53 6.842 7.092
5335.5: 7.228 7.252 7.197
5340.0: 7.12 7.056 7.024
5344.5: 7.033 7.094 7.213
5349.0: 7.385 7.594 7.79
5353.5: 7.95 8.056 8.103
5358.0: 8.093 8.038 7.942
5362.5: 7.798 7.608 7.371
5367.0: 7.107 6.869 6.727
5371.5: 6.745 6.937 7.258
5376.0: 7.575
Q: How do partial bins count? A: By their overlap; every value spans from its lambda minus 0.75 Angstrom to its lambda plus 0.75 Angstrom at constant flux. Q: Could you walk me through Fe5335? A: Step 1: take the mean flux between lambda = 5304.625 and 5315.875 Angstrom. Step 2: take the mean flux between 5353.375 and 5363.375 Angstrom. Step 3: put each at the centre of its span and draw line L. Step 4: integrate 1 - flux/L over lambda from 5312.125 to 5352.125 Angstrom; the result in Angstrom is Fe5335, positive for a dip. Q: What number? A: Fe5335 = 3.8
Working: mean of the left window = 7.73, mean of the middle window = 7.1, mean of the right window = 8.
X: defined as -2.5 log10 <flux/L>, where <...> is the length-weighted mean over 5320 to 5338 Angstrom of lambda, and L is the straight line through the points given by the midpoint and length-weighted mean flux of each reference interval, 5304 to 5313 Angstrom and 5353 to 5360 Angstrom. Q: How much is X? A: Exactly 0.17 mag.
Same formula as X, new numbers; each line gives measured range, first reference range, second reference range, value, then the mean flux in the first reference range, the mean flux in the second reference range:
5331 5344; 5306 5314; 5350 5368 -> 0.10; 7.75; 7.78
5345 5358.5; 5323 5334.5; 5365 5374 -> -0.14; 6.47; 6.96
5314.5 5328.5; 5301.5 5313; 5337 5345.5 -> 0.06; 7.54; 7.1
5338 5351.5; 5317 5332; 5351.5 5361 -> 0.05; 6.72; 8.01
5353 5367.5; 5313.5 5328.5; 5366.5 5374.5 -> -0.13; 7.05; 6.91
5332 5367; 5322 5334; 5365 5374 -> -0.11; 6.48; 6.96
